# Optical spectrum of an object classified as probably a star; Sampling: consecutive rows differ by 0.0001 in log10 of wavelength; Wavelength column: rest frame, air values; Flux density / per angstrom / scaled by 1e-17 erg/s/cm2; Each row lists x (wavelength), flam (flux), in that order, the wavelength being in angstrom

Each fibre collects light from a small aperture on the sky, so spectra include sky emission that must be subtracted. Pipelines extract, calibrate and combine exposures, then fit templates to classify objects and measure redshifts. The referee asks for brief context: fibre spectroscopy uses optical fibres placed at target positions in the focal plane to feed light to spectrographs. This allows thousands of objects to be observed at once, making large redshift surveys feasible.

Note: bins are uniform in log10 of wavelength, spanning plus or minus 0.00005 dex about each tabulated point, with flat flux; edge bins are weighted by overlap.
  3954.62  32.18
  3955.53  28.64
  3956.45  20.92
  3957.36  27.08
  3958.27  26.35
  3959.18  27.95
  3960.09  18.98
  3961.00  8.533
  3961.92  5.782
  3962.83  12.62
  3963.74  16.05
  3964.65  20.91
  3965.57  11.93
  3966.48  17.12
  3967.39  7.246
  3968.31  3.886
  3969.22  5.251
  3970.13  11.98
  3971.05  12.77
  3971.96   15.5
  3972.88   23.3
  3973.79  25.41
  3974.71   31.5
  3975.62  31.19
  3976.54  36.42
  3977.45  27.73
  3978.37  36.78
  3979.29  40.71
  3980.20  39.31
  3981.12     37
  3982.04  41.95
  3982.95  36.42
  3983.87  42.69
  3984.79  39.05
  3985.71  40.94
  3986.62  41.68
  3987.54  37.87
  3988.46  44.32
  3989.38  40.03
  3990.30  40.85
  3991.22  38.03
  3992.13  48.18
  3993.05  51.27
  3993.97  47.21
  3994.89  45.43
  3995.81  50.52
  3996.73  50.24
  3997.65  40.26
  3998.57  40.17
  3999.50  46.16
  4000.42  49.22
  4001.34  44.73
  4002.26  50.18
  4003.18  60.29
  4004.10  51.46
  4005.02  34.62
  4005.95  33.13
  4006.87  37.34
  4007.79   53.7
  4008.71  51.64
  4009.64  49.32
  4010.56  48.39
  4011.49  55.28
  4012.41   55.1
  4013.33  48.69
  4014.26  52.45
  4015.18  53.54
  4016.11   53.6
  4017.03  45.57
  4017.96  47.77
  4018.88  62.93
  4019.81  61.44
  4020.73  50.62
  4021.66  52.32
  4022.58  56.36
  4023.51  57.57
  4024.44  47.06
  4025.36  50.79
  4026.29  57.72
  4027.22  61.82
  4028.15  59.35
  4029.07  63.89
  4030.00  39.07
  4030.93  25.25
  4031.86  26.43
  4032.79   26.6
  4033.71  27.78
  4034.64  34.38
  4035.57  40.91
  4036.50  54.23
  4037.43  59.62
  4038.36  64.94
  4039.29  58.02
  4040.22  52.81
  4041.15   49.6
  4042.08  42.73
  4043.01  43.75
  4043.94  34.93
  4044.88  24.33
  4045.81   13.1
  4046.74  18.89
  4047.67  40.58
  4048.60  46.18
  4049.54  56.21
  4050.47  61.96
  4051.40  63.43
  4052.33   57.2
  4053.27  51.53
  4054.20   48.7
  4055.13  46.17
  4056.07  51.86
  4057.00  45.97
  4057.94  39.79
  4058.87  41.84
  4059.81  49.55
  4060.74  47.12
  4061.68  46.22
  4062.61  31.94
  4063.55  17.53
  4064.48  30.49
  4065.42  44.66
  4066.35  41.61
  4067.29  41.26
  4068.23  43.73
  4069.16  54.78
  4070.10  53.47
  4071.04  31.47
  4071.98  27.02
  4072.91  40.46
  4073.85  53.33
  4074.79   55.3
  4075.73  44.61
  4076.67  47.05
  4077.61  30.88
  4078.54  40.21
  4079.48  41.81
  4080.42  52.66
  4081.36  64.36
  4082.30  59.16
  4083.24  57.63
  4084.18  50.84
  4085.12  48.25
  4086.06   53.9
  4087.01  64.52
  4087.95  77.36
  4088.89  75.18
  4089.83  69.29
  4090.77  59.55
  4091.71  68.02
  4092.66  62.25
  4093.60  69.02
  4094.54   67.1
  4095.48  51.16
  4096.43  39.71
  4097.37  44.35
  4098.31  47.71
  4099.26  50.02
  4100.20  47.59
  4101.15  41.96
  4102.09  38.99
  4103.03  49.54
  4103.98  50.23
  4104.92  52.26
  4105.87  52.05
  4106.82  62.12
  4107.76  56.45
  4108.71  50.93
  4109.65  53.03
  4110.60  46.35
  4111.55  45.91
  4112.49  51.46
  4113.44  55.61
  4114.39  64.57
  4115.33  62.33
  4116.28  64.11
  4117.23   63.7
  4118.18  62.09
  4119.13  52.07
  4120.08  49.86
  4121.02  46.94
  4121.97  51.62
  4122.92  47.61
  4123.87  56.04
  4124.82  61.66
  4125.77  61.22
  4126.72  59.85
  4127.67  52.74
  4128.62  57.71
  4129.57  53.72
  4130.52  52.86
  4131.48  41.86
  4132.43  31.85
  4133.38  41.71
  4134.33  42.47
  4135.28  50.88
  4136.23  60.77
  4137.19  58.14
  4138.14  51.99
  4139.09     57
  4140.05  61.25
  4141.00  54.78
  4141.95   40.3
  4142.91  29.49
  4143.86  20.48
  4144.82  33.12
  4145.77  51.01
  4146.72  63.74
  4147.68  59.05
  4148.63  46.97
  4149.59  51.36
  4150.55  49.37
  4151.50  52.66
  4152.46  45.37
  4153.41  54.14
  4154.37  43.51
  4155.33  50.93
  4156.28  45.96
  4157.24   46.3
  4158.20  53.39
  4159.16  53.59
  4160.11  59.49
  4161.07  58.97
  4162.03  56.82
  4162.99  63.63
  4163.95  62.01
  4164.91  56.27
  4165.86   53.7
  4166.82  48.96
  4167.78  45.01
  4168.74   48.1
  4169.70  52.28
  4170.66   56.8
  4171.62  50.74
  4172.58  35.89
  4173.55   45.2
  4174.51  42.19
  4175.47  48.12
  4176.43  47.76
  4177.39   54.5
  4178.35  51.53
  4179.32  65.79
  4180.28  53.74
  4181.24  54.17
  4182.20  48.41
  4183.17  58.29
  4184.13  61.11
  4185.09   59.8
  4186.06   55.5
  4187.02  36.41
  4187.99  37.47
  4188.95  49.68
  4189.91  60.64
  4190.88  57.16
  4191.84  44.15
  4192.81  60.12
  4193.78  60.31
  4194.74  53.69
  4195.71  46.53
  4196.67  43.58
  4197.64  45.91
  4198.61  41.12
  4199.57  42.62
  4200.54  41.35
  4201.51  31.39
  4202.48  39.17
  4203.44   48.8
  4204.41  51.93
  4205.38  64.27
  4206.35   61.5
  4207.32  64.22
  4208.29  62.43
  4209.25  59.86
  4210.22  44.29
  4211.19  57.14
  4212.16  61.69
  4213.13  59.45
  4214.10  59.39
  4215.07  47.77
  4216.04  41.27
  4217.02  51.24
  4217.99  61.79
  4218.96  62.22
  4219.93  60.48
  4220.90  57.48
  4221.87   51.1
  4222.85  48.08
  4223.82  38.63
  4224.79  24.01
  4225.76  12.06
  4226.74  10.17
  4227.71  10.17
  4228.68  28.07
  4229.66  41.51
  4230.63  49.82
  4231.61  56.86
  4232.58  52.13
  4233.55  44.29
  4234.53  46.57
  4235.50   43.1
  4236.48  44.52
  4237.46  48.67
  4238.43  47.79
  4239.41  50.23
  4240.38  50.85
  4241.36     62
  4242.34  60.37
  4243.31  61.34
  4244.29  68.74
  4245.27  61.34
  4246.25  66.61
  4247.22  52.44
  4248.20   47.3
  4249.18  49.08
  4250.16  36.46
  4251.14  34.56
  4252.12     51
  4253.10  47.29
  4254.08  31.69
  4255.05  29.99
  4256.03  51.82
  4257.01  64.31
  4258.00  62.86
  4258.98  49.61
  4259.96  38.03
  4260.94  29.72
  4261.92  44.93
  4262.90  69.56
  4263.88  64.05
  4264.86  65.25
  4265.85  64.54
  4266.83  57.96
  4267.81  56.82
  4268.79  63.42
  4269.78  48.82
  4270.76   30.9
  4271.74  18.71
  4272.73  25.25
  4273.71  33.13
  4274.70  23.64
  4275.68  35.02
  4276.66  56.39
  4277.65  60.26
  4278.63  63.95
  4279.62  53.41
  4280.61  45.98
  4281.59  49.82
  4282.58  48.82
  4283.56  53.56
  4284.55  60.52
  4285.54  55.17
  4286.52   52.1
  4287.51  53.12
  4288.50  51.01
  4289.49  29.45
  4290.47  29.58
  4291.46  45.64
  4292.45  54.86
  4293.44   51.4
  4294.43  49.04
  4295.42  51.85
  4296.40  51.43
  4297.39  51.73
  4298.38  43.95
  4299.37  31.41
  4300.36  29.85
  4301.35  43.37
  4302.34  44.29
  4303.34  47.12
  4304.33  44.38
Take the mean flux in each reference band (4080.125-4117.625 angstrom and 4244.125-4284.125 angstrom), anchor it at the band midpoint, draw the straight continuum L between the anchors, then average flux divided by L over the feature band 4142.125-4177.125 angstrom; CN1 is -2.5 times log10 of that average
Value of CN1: 0.08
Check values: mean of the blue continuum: 56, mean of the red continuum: 48.8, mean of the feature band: 49.5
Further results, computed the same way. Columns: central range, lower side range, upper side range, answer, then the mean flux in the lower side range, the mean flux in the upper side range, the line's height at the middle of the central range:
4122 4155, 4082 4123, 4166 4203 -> 0.06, 55.4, 49.4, 52.7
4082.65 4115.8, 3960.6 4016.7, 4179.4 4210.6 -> -0.24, 36.6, 51.5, 44.6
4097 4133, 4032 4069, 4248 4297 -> -0.17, 43.3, 47.9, 44.7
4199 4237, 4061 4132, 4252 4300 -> 0.05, 51.6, 47.9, 49.1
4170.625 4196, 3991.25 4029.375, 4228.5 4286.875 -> -0.04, 50.5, 49.5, 49.8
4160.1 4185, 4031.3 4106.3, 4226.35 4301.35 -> -0.12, 47.5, 47.5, 47.5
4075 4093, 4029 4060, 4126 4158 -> -0.22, 43.9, 49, 46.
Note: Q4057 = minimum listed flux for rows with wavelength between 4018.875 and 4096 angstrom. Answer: 13.1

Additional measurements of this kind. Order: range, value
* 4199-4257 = 10.17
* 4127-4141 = 31.85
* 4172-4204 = 31.39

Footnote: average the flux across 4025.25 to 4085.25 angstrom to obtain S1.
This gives 45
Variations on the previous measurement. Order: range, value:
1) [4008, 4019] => 51.7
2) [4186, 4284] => 48.6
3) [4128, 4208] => 50.4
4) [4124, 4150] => 50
